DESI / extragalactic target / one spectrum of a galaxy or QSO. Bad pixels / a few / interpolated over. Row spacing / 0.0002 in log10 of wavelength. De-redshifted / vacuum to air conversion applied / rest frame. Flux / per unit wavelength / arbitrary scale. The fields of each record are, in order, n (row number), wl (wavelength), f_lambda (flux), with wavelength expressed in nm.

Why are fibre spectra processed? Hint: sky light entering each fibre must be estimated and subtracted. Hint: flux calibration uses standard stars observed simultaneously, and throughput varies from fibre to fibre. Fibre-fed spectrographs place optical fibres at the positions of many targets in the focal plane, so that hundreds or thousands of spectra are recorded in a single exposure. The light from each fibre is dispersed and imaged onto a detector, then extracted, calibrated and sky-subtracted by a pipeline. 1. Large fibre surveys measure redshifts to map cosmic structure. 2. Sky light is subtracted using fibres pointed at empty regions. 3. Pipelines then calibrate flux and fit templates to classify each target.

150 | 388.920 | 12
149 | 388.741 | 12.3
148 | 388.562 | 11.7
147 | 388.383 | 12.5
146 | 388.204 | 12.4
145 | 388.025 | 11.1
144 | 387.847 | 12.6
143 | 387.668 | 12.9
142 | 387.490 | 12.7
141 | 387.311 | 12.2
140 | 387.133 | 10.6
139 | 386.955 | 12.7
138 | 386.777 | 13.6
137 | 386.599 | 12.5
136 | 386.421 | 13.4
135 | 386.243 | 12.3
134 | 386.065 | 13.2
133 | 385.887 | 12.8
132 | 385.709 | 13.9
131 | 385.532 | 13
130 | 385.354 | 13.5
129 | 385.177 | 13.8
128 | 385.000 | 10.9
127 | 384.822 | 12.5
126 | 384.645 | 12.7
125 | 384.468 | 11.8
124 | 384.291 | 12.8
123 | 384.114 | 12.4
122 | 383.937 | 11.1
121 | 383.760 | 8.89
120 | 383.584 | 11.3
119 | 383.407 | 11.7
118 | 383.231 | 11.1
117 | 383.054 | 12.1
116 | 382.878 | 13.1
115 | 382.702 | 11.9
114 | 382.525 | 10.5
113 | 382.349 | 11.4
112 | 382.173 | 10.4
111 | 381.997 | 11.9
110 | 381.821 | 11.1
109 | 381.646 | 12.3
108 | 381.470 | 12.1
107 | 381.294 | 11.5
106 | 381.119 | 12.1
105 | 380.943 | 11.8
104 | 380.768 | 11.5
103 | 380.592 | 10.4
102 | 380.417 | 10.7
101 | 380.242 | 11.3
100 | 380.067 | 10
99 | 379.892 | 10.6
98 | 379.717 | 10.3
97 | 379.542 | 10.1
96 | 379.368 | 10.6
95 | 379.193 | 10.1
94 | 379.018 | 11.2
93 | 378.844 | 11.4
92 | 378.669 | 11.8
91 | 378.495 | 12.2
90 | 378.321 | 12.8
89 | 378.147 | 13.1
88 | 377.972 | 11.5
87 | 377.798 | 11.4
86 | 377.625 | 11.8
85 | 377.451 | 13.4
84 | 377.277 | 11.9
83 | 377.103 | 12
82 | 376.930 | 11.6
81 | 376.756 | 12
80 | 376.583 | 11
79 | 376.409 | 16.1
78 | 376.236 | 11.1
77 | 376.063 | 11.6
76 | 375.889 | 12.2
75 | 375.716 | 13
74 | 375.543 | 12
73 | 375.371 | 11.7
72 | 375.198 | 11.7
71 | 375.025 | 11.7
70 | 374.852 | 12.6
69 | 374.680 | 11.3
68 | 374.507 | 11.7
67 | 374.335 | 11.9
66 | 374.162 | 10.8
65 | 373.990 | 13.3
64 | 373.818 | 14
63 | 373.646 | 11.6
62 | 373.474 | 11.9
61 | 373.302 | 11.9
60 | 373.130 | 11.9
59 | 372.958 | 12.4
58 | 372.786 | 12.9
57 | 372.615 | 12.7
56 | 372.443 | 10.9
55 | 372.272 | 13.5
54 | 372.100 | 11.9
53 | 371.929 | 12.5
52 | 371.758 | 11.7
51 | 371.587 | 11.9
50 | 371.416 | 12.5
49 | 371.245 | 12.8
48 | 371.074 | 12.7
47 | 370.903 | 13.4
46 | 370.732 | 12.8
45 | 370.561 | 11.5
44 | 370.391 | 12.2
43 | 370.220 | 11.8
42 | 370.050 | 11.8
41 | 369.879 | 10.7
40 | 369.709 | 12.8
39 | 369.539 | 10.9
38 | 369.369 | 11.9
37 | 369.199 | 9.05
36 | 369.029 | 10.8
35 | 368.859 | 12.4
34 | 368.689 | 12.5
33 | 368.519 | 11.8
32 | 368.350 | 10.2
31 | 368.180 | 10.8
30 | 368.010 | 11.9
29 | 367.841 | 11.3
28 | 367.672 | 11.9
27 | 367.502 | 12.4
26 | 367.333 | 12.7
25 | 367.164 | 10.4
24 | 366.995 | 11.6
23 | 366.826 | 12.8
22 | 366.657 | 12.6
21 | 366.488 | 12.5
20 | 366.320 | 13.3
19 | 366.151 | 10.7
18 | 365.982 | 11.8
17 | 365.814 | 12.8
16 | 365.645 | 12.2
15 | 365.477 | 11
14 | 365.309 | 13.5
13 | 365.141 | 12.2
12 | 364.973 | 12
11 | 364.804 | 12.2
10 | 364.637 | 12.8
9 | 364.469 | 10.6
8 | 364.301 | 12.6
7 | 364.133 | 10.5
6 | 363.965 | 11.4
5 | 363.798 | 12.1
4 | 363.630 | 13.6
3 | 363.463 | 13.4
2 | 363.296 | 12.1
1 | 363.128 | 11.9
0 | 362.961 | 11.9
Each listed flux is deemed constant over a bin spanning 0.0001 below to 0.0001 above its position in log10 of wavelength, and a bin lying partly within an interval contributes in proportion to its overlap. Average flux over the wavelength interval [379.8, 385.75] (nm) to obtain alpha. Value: 11.7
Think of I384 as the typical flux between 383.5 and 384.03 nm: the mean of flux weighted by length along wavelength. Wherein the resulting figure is 10.4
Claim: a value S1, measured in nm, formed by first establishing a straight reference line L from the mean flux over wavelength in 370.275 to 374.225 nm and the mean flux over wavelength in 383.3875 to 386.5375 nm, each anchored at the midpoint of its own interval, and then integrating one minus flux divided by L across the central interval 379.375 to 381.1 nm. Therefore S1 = 0.22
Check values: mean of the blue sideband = 12.3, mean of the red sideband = 12.3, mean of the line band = 10.8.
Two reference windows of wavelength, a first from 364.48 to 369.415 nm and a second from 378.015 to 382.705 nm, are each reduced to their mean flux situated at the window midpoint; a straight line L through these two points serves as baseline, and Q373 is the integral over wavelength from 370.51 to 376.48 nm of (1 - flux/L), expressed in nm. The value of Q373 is -0.37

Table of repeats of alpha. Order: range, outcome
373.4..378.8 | 12.1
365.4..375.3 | 12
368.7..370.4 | 11.4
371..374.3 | 12.3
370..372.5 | 12.3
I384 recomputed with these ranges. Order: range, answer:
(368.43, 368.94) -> 12.2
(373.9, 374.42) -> 12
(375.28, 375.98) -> 12.2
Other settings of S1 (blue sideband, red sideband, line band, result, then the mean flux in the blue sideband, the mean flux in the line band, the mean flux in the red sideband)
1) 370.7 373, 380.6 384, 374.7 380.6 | 0.108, 12.5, 11.7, 11.4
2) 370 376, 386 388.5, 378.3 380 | 0.177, 12.2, 11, 12.5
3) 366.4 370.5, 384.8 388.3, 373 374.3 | -0.028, 11.7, 12.2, 12.6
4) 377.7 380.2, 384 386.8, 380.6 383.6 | 0.093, 11.2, 11.6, 12.8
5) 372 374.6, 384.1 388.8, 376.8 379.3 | 0.096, 12.2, 11.9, 12.6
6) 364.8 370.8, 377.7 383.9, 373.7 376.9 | -0.183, 11.8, 12.2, 11.3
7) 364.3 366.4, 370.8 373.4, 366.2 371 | 0.168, 12.1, 11.8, 12.4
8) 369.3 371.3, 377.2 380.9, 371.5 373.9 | -0.075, 12.1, 12.3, 11.3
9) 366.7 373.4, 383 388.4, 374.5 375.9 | 0.005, 11.9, 12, 12.3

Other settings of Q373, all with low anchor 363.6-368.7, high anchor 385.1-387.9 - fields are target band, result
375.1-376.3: 0.04 nm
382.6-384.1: 0.15 nm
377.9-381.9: 0.39 nm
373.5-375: 0.02 nm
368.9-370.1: 0.09 nm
